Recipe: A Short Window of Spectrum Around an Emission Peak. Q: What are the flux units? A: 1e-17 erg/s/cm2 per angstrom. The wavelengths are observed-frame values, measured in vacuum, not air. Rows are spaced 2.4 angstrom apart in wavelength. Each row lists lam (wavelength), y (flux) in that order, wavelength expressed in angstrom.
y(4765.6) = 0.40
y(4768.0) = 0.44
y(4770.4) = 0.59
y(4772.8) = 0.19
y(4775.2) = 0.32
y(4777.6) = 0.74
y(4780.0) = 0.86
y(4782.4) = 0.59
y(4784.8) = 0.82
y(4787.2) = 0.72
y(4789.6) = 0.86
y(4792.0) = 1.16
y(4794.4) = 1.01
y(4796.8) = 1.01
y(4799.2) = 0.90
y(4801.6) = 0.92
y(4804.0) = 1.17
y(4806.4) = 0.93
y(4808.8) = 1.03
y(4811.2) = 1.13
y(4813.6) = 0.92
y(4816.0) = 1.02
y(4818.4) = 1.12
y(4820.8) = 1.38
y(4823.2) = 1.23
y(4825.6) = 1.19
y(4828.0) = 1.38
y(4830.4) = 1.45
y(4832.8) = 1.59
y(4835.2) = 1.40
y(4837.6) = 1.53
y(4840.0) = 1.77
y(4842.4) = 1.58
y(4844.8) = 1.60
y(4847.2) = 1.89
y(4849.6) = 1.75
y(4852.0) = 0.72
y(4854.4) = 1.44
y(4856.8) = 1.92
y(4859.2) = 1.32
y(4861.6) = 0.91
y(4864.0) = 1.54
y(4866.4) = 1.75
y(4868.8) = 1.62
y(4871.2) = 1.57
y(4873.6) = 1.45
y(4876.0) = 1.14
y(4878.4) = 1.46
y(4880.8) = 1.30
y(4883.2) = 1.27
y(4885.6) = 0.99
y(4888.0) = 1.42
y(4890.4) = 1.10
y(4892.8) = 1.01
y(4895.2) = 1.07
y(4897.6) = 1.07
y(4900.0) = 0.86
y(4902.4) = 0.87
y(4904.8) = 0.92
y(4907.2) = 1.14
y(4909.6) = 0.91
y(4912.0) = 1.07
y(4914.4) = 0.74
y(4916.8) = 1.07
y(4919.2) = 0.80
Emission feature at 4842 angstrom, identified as C IV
